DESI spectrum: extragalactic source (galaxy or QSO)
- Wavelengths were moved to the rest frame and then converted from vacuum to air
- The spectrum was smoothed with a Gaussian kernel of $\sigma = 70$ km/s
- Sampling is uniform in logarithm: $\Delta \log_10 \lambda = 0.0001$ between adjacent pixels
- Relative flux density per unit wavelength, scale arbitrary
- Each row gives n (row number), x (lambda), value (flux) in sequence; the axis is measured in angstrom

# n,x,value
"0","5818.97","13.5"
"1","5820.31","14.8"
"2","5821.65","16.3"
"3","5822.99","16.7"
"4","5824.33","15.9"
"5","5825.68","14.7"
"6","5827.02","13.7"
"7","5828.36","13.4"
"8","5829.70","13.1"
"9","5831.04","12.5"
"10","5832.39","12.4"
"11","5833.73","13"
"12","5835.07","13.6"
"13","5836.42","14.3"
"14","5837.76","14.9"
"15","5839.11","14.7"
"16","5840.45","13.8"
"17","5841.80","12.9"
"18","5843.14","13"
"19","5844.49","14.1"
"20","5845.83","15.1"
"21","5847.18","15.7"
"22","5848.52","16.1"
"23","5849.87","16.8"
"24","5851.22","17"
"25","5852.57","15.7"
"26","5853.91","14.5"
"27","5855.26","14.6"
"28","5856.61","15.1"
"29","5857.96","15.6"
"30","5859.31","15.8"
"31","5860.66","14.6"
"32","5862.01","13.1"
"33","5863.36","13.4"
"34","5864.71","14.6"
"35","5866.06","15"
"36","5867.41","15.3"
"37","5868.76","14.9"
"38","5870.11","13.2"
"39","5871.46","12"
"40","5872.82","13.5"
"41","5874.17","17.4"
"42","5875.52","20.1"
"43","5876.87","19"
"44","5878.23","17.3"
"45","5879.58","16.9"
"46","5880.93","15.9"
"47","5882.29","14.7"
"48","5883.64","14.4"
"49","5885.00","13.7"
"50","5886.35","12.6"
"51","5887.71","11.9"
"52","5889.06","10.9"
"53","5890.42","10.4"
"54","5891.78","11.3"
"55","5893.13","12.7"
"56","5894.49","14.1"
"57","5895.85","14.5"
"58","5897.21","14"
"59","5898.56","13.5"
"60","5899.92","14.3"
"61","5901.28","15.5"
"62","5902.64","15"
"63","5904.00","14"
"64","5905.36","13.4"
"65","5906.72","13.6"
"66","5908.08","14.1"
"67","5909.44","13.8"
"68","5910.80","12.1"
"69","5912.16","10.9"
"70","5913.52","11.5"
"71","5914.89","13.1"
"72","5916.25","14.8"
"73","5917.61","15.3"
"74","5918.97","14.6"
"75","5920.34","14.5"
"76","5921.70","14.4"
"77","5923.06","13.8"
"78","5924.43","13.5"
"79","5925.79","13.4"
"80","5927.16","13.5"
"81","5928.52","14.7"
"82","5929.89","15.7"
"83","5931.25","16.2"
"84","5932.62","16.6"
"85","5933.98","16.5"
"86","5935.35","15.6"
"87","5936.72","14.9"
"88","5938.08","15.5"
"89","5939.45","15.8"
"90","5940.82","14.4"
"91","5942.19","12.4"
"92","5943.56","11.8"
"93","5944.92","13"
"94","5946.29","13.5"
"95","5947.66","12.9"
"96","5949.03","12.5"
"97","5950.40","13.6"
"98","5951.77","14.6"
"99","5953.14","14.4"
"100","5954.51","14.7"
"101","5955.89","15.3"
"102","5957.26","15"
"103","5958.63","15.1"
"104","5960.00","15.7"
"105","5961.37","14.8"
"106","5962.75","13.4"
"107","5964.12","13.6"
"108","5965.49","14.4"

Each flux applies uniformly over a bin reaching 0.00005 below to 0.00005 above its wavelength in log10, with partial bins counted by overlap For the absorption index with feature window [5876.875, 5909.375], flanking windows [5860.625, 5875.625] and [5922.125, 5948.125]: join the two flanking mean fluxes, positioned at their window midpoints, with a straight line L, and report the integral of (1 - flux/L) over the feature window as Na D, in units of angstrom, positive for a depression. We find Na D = 1.23 angstrom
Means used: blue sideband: 14.6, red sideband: 14.4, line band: 14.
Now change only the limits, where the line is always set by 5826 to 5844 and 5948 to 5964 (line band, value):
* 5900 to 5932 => 0.3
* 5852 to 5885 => -3.6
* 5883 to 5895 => 1.3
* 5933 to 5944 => -0.4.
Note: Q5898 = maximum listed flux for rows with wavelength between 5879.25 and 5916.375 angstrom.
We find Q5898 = 16.9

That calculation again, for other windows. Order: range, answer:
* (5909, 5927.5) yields 15.3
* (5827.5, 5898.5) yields 20.1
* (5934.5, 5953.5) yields 15.8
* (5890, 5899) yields 14.5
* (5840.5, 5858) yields 17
